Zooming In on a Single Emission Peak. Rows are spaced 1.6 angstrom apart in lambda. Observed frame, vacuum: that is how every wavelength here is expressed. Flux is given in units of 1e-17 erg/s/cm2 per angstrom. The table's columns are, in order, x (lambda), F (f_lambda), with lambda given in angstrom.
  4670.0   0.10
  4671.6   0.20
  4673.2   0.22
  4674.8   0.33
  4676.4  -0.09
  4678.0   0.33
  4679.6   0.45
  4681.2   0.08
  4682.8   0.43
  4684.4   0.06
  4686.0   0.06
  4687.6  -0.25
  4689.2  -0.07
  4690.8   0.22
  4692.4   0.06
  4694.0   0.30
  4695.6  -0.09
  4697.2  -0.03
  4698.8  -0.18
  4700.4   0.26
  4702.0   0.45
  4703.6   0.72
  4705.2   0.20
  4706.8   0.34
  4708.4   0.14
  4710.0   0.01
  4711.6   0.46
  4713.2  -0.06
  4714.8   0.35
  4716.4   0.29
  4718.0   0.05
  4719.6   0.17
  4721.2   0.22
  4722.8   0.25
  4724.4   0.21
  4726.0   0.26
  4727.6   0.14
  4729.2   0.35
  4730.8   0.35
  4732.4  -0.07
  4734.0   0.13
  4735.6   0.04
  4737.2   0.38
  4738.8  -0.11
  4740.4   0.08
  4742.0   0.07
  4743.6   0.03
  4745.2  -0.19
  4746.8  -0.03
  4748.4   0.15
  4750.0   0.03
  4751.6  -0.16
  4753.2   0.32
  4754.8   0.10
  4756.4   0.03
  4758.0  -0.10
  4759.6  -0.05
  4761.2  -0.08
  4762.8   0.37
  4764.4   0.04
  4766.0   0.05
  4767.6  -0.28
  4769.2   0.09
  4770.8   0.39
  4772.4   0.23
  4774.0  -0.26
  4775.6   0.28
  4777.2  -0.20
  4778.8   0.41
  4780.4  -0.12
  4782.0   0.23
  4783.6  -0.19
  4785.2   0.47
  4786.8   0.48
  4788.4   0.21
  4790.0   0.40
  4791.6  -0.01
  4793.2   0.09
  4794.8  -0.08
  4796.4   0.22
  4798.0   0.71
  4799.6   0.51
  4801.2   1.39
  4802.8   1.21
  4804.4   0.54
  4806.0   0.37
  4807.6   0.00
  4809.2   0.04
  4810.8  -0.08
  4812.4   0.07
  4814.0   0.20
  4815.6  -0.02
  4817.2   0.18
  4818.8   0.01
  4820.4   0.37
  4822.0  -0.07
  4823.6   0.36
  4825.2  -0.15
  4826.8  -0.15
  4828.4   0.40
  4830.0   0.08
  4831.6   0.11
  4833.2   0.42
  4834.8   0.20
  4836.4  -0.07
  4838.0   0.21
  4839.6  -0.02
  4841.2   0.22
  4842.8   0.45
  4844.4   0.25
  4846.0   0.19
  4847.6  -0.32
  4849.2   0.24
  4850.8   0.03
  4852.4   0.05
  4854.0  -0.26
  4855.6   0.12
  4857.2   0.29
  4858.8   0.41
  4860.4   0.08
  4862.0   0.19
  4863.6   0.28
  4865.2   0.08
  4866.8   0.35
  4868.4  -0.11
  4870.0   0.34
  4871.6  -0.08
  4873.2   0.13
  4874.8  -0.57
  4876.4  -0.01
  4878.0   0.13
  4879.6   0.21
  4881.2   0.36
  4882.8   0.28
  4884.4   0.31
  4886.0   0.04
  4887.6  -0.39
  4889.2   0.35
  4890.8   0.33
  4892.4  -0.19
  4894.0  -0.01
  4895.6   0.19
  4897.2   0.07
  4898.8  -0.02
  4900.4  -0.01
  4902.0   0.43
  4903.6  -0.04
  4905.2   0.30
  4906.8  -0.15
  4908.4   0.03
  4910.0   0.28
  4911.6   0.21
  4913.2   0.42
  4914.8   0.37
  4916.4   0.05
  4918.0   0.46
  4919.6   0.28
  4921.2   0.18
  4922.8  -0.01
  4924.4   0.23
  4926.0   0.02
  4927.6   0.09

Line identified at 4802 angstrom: [O II]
